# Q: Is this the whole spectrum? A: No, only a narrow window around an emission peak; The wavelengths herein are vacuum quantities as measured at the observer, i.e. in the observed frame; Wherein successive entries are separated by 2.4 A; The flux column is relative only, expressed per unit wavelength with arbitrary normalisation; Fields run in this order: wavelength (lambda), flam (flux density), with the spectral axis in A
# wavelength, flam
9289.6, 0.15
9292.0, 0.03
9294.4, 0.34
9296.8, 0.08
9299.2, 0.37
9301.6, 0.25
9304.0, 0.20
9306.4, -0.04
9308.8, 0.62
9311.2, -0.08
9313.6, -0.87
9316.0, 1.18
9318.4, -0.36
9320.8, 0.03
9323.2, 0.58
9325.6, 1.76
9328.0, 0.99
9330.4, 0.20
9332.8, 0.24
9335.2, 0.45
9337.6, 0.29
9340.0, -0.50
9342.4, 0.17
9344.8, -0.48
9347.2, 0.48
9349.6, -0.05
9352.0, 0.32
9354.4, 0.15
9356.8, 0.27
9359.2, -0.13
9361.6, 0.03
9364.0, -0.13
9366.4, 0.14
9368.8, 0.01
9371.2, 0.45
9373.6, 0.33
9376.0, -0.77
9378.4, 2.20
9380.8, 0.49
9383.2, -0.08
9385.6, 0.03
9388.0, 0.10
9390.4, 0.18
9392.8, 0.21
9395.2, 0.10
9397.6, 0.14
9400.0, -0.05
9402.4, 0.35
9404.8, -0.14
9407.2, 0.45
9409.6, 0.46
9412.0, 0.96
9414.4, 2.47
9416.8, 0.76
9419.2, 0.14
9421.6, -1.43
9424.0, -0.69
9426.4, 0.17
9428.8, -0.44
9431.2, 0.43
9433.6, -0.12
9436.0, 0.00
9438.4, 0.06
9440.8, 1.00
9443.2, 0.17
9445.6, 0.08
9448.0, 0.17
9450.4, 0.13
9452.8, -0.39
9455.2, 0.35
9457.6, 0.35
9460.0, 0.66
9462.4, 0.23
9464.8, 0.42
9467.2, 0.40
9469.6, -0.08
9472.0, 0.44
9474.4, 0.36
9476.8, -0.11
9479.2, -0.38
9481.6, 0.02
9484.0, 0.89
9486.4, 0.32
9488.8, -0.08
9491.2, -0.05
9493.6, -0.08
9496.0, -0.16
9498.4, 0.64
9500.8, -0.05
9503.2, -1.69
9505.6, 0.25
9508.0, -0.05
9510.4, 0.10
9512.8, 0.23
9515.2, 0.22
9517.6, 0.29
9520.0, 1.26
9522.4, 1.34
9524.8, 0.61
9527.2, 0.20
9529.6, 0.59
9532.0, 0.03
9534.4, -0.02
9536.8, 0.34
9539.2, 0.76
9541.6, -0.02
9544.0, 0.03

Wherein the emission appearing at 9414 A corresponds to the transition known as [O III] 5007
